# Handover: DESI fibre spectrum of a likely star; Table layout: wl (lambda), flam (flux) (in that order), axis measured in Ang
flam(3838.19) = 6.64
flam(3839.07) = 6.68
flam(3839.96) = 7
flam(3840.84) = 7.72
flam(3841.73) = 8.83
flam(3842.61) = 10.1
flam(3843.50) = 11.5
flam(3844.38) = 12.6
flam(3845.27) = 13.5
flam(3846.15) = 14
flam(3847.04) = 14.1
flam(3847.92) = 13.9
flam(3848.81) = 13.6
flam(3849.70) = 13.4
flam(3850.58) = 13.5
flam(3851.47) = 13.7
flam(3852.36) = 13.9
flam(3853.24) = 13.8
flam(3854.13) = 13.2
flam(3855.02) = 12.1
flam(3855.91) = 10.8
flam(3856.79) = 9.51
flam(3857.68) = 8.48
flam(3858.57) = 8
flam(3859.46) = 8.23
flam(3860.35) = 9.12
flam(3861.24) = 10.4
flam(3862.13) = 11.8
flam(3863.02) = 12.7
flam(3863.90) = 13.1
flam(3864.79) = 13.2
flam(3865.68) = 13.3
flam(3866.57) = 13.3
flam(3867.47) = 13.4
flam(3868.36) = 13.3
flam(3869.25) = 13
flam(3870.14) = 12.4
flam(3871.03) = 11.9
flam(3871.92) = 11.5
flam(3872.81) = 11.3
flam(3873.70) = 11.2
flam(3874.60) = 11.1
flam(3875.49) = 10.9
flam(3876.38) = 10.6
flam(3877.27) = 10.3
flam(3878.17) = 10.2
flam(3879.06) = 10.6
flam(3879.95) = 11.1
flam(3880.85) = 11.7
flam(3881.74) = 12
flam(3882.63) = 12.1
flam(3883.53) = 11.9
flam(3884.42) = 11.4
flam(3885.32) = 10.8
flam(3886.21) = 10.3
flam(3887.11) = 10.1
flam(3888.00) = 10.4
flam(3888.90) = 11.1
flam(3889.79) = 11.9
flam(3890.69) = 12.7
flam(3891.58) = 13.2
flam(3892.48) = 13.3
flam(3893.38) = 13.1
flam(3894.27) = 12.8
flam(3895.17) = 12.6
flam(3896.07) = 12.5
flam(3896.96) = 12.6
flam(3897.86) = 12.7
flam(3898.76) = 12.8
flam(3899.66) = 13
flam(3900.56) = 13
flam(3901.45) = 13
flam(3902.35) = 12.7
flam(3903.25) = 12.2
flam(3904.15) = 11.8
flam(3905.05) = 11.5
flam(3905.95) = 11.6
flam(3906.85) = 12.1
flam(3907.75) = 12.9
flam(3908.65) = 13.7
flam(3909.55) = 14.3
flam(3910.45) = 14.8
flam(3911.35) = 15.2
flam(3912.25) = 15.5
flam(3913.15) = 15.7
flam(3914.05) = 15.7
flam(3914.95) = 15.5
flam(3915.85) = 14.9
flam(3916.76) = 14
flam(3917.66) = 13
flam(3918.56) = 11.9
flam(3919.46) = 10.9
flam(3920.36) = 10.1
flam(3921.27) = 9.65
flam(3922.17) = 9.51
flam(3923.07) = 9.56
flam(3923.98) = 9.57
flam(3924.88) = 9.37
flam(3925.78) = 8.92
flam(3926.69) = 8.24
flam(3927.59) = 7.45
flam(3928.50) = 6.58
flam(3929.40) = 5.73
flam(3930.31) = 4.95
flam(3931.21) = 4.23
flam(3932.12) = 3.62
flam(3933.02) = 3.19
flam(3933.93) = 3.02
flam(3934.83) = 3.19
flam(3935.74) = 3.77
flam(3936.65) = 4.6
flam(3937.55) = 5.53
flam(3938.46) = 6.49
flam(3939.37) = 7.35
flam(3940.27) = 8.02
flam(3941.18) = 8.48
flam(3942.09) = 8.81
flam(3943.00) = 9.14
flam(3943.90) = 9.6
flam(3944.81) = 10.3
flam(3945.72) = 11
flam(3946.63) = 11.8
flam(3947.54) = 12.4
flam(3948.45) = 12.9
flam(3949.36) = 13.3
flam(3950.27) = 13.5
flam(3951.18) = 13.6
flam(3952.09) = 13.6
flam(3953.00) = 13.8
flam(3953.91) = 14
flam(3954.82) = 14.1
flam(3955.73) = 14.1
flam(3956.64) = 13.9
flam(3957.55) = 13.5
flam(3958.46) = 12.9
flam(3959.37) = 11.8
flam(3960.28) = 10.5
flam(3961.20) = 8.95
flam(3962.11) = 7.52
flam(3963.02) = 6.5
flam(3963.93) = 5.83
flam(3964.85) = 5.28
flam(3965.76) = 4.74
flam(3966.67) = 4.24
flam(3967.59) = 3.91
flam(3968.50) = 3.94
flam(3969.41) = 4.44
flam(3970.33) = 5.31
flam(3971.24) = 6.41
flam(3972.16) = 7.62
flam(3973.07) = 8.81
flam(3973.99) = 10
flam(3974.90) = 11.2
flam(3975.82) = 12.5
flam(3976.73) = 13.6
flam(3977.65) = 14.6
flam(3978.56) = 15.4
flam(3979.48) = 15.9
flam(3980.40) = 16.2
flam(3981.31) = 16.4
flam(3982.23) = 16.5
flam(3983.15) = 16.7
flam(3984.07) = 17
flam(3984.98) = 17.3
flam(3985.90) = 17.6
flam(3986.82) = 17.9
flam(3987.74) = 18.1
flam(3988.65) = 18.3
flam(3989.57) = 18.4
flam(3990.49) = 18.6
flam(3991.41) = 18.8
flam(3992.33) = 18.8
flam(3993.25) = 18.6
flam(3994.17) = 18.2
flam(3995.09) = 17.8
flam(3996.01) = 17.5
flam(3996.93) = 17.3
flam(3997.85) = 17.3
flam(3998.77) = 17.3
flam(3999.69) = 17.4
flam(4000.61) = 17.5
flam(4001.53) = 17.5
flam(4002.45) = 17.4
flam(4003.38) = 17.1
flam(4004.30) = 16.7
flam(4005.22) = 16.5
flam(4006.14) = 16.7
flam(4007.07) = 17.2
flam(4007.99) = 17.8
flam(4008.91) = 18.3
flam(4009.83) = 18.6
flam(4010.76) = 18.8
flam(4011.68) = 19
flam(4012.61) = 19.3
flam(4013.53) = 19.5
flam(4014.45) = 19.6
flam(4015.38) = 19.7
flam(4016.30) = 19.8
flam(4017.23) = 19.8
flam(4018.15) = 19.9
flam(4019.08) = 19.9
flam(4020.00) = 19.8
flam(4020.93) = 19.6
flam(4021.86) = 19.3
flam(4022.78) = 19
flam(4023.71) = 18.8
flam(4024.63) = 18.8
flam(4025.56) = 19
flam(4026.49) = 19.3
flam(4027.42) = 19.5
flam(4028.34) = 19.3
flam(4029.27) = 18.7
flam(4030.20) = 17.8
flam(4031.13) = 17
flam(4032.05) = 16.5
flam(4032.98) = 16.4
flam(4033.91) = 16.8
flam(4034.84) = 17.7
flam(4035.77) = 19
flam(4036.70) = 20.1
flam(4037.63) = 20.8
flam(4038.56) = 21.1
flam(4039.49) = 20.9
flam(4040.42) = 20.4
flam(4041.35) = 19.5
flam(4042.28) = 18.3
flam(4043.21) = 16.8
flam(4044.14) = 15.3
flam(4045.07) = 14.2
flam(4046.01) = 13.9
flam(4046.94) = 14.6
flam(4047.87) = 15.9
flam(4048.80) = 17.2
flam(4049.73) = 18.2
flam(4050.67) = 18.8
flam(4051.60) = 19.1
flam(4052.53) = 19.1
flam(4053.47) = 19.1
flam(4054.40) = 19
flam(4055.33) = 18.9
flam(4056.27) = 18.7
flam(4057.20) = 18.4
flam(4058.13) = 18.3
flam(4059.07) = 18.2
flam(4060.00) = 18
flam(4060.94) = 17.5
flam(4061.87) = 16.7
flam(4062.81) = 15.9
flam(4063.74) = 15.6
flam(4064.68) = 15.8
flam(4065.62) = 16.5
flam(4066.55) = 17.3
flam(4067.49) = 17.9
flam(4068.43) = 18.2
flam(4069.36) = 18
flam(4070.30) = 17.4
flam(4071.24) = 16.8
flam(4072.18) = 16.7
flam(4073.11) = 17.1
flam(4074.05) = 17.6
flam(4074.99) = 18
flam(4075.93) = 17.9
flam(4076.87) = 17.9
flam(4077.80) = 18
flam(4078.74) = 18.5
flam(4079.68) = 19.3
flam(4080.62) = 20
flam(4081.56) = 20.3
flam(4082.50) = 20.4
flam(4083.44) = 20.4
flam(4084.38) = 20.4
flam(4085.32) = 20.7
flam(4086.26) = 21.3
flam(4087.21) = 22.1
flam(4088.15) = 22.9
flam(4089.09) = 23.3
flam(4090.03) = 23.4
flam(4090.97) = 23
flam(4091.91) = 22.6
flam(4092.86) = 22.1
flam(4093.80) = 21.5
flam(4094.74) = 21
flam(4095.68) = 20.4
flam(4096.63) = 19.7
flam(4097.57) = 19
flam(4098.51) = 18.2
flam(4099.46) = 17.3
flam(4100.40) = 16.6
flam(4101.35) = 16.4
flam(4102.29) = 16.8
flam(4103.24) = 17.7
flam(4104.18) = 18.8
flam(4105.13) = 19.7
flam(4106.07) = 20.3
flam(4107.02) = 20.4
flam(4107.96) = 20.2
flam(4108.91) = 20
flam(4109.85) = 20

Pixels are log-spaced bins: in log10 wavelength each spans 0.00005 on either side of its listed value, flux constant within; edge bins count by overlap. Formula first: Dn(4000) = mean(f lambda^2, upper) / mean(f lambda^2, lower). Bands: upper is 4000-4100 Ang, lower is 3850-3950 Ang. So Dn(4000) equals 1.84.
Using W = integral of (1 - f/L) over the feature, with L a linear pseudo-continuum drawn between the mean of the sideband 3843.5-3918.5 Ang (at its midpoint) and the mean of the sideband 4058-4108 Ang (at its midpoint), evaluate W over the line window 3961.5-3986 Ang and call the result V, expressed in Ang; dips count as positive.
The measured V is 8.0 Ang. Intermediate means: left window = 12.4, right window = 19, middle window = 10.5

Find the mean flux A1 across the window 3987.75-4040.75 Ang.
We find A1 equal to 18.5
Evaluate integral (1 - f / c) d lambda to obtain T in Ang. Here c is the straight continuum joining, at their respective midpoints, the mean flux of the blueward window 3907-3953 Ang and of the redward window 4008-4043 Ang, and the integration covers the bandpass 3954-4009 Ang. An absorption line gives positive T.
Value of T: 4.8 Ang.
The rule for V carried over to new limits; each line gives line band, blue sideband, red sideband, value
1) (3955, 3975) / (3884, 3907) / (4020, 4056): 9.0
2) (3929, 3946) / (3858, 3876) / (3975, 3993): 9.7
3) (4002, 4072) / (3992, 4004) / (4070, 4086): 0.1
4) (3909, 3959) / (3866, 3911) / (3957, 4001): 9.0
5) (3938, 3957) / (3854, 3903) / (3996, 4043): 4.6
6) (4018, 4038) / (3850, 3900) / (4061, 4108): -1.9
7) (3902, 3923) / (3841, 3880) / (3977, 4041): 1.6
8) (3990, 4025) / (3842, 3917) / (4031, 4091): -3.7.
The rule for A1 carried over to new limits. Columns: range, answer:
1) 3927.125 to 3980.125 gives 9.02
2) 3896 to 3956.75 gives 10.7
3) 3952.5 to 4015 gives 14.3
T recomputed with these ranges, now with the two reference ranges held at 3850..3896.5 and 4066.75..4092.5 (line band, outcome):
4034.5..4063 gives 0.5 Ang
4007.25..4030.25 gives -2.5 Ang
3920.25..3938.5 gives 9.7 Ang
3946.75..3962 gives 2.1 Ang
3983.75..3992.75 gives -1.1 Ang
